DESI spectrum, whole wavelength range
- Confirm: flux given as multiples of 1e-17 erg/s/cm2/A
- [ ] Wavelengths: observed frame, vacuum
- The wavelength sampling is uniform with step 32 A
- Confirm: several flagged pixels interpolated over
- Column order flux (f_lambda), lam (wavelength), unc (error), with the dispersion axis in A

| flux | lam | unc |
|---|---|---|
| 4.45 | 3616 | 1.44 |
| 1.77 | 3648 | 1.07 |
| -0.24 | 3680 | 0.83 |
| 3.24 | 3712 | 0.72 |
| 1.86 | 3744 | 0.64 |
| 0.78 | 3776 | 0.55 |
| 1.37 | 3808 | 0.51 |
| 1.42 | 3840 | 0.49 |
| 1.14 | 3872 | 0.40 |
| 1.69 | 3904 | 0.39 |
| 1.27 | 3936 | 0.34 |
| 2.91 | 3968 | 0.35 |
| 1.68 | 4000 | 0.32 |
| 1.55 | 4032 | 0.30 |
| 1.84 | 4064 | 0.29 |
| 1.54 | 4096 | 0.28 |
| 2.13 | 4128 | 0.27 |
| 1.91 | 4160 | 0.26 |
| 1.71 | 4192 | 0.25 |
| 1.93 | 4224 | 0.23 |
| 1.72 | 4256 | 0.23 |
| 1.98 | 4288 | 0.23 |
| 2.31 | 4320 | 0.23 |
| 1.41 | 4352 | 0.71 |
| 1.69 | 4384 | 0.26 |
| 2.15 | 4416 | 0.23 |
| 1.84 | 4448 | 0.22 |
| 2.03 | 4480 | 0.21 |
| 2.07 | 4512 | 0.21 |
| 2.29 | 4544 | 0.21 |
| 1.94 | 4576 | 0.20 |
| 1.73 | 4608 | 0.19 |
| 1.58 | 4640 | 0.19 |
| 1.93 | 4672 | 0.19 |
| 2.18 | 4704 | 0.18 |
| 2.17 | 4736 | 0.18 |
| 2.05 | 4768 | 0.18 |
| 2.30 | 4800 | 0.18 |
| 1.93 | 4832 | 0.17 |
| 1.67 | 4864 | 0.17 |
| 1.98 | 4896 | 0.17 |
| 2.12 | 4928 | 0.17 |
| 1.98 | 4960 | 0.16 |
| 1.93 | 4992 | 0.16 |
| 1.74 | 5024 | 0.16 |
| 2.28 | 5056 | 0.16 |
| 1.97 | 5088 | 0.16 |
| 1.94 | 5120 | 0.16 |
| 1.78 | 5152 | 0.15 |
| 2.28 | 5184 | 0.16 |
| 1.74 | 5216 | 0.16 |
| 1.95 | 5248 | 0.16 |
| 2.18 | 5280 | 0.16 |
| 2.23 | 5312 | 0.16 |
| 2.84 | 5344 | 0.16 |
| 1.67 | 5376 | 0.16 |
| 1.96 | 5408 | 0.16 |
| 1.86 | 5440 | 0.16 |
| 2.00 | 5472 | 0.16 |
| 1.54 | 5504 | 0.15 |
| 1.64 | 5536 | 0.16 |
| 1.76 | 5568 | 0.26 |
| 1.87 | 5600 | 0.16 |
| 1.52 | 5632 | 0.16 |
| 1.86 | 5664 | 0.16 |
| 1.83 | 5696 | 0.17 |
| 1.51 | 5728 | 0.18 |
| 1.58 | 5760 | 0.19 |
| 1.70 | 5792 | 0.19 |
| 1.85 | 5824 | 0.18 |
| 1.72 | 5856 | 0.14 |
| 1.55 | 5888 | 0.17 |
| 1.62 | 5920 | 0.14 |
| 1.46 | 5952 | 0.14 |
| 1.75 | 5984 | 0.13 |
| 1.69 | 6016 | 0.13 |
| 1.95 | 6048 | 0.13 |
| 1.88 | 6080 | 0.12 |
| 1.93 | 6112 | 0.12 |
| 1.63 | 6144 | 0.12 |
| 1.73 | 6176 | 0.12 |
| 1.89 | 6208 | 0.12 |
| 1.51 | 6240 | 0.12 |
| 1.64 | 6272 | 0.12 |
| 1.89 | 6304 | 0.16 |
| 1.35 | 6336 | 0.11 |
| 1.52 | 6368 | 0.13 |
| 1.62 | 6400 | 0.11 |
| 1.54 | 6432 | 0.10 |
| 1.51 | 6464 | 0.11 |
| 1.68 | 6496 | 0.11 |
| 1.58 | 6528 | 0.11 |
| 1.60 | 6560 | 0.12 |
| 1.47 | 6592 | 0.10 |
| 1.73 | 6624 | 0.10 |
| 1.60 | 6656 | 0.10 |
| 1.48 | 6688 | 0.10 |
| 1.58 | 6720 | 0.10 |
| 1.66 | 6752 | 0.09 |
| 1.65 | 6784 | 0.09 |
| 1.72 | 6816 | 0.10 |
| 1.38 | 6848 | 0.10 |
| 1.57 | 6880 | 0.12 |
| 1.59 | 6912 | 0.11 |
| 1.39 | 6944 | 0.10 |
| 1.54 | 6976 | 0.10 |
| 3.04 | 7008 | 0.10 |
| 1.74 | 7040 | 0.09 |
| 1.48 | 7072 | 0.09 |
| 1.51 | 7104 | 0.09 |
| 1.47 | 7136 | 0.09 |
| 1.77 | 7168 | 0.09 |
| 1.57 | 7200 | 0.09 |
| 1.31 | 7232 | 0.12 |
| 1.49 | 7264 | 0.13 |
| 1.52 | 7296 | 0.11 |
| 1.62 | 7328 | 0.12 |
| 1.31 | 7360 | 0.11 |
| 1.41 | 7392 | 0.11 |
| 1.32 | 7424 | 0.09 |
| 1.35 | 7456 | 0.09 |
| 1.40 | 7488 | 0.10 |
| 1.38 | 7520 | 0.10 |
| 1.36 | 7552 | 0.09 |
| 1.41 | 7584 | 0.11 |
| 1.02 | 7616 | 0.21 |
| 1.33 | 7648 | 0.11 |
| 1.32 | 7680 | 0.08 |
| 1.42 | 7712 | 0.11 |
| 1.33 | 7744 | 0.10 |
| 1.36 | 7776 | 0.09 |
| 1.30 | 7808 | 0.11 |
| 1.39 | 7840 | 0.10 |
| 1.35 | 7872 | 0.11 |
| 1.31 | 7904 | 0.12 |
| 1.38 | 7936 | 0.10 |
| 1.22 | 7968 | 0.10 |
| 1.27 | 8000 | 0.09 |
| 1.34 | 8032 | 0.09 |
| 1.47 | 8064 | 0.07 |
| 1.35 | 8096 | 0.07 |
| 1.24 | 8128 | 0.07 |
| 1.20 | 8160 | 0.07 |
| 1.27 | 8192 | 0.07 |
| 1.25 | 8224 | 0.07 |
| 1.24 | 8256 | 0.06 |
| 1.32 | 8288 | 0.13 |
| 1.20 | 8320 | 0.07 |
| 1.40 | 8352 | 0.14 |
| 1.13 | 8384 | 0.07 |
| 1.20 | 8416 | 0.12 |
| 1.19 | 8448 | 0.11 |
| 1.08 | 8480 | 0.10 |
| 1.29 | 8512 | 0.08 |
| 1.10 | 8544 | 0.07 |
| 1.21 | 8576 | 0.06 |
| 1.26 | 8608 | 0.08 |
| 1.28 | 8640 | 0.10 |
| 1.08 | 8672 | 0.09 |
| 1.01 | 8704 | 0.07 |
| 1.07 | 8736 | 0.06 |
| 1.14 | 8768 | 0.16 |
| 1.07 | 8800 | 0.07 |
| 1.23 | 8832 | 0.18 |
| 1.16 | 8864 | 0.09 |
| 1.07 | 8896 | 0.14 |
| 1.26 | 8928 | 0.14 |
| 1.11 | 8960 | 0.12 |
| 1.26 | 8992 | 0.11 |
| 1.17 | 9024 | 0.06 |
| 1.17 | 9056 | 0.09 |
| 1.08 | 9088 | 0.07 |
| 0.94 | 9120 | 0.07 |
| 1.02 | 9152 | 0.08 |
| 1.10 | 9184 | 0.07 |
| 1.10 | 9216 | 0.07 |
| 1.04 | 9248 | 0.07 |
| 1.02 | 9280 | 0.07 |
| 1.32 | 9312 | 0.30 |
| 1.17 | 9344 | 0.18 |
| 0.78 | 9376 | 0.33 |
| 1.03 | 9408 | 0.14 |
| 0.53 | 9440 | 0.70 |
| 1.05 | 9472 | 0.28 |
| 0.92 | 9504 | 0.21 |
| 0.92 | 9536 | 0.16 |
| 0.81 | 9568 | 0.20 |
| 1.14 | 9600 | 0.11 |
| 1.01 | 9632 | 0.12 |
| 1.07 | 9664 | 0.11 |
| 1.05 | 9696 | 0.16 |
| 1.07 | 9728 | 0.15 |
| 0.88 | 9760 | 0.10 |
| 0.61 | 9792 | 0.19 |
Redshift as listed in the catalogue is 0.068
